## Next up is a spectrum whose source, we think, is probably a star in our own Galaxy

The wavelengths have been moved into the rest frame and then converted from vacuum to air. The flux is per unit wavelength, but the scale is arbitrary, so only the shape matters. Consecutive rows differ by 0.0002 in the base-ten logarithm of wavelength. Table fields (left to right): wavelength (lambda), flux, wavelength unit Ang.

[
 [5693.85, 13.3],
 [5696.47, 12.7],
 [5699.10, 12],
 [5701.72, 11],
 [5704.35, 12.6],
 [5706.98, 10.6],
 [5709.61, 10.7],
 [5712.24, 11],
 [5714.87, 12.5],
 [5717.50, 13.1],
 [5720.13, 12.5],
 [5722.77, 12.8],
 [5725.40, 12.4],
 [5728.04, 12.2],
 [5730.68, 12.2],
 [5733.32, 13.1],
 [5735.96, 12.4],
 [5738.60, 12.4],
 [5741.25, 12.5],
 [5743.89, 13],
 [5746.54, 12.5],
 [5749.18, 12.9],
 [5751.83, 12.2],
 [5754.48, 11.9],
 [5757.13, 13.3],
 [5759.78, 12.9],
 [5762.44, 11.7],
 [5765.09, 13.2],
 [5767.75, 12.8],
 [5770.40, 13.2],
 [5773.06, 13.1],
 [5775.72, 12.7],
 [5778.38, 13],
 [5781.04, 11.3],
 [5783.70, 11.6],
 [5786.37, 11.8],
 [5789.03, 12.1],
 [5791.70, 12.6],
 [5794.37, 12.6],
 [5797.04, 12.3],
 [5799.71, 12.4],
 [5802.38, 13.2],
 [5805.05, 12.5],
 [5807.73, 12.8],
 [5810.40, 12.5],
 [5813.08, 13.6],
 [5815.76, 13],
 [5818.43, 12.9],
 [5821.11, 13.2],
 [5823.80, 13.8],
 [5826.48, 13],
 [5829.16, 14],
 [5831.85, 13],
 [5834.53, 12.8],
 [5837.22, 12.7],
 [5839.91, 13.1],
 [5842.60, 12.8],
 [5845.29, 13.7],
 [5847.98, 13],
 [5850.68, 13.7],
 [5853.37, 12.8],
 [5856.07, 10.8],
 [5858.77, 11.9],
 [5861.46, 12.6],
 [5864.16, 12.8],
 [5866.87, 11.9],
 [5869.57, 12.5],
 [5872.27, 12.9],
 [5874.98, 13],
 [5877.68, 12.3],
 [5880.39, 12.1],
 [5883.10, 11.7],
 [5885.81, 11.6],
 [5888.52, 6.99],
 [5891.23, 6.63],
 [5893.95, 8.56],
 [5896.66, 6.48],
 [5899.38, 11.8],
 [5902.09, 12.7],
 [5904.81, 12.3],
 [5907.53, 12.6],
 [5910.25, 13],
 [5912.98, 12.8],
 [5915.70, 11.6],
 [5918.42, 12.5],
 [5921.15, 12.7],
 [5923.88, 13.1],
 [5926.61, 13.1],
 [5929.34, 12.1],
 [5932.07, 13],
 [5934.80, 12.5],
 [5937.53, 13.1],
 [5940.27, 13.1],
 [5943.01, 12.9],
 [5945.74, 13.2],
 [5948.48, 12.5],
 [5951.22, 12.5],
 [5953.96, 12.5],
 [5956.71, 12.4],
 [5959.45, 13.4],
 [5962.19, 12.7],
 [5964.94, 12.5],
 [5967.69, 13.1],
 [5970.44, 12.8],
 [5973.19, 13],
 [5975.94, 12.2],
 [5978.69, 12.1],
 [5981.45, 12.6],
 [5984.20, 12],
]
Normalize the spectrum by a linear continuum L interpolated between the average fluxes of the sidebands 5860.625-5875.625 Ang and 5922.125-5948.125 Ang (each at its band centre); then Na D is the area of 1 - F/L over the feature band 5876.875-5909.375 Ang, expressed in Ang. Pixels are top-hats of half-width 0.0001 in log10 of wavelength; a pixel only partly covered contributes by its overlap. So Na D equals 5.7 Ang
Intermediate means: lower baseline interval 12.6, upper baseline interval 12.9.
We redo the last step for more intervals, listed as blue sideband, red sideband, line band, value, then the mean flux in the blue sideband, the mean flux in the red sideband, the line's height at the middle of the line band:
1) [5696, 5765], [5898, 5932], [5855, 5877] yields 0.27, 12.3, 12.5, 12.5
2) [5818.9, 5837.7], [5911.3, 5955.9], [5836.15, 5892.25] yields 4.50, 13.2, 12.7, 13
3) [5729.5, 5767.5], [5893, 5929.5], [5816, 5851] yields -2.83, 12.6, 11.8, 12.2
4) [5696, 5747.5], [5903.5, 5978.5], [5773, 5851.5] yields -2.59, 12.2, 12.7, 12.4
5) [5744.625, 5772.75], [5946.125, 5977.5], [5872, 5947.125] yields 5.40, 12.7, 12.7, 12.7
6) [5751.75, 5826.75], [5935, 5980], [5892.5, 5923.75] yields 2.76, 12.7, 12.7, 12.7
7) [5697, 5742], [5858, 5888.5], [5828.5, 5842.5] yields -1.11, 12.1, 12.1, 12.1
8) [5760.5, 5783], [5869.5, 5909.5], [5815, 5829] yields -1.61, 12.6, 10.9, 11.9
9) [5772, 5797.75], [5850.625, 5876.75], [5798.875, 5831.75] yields -1.95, 12.3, 12.4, 12.4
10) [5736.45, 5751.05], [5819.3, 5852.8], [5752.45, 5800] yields 1.35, 12.6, 13.2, 12.8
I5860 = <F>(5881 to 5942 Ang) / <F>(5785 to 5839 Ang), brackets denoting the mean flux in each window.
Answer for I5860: 0.9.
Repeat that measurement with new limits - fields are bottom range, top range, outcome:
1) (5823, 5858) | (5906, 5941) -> 0.98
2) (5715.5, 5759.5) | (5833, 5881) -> 1.00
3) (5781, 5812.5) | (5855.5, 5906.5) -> 0.90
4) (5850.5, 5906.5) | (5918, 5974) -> 1.13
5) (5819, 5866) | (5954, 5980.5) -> 0.98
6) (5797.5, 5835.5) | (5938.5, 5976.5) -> 0.98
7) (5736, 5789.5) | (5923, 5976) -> 1.02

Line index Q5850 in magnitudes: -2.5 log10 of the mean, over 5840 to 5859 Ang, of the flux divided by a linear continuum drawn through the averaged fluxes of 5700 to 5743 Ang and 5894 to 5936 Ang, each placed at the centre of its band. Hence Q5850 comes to -0.06 mag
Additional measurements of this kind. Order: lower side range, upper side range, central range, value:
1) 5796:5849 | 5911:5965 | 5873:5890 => 0.14 mag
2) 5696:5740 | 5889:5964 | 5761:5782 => -0.05 mag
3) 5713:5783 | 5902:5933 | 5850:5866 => 0.02 mag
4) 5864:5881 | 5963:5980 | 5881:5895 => 0.33 mag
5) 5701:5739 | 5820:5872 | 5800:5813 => -0.02 mag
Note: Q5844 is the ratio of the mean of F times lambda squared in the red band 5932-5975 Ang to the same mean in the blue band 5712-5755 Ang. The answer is 1.11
